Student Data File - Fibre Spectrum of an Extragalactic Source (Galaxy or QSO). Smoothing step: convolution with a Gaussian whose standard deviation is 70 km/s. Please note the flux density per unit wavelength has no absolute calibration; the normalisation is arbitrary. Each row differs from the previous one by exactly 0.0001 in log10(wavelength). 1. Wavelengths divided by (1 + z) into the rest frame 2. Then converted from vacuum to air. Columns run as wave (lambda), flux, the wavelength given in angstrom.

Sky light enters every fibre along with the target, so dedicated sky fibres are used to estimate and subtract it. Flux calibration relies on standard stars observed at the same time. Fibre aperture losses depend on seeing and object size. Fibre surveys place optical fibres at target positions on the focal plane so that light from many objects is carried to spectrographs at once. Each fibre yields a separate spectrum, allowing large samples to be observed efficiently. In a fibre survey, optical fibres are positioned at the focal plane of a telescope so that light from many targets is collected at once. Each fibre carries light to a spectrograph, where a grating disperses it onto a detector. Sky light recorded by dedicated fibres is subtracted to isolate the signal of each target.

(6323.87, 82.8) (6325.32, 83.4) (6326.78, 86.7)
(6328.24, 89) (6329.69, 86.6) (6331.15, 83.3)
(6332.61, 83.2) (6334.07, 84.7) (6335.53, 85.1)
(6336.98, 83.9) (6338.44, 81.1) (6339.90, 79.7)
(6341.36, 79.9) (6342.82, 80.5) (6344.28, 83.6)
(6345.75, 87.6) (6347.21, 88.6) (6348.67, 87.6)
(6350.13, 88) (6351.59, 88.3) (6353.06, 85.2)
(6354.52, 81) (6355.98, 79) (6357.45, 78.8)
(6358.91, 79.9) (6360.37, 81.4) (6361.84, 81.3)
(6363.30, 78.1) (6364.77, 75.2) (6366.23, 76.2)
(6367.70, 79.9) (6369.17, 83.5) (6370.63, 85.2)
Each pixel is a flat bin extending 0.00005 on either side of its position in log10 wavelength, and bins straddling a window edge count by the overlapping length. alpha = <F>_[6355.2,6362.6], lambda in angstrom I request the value 80.1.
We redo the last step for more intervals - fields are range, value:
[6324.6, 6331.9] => 85.8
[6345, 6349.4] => 87.8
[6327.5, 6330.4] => 87.9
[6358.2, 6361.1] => 80.8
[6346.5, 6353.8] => 87.5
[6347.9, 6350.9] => 88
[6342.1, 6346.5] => 83.8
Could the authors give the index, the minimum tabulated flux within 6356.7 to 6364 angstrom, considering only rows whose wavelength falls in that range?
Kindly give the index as 78.1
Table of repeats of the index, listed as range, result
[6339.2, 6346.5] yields 79.7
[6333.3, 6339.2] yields 81.1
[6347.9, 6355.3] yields 81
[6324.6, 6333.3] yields 83.2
